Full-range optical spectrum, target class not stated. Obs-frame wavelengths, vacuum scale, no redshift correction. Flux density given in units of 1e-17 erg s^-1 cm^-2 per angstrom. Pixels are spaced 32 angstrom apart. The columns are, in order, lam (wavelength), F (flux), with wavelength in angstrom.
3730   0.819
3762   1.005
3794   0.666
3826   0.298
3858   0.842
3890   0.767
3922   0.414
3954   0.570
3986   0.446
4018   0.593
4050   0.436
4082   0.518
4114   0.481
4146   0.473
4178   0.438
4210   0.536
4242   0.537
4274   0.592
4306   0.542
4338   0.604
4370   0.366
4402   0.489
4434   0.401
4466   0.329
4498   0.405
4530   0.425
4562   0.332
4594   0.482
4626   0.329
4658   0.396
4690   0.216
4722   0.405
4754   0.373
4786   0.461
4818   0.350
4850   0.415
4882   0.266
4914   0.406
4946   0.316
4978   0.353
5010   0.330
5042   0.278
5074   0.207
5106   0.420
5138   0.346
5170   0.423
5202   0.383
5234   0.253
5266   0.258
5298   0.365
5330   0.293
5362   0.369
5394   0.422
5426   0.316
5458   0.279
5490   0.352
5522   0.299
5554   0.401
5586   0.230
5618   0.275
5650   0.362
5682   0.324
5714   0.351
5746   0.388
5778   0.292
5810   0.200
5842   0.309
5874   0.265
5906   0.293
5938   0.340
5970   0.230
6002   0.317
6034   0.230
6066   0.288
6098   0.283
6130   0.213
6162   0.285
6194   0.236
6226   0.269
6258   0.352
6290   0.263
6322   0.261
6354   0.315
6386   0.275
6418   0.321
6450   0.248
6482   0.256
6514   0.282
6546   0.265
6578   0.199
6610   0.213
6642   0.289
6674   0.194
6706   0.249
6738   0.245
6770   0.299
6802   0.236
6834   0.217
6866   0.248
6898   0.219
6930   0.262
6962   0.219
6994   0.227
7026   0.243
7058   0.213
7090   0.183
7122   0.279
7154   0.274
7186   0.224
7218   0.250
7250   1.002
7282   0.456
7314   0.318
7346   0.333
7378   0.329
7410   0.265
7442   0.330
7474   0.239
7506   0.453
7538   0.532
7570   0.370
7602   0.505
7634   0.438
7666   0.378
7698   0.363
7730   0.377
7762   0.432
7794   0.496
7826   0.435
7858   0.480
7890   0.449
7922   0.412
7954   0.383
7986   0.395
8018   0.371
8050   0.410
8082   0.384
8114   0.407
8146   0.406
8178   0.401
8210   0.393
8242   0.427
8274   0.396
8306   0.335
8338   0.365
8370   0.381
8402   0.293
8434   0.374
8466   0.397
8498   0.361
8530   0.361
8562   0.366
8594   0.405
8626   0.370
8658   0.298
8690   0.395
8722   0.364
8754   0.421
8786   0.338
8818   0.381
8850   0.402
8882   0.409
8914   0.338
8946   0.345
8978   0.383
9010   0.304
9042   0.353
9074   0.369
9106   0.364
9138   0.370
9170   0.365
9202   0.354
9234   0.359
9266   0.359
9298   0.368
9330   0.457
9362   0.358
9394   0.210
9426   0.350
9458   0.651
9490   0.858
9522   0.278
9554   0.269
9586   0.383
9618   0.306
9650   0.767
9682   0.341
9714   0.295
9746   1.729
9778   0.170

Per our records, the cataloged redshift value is 0.948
